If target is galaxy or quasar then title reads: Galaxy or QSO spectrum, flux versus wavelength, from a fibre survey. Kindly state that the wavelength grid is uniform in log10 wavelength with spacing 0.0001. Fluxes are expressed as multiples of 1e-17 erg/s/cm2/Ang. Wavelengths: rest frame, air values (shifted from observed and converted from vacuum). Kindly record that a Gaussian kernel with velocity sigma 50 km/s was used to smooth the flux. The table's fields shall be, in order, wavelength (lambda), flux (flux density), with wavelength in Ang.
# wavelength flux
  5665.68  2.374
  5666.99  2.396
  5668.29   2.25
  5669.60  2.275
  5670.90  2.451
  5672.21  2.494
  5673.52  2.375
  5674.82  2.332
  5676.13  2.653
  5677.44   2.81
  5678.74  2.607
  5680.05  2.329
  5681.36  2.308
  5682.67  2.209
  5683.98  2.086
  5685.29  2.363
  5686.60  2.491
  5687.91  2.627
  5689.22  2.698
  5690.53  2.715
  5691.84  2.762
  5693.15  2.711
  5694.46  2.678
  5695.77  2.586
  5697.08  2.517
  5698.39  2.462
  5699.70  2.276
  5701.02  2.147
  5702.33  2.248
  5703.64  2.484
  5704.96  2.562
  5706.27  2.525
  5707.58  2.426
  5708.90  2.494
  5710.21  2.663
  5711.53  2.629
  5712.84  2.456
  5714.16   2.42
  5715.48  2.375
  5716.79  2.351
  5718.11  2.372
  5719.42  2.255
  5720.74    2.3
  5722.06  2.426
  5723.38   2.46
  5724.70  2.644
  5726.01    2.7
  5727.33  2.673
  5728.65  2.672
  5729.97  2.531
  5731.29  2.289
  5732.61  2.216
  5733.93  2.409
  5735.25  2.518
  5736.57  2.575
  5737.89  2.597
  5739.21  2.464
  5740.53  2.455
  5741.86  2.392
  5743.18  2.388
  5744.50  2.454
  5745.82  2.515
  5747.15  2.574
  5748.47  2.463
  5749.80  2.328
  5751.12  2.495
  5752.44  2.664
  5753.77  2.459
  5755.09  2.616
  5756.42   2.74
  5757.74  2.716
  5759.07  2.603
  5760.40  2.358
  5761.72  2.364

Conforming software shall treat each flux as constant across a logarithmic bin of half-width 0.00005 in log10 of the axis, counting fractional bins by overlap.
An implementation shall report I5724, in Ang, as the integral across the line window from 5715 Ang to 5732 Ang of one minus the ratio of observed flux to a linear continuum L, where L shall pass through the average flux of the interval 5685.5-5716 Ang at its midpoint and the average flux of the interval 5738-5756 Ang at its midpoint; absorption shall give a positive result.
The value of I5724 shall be 0.3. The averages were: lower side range 2.52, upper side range 2.49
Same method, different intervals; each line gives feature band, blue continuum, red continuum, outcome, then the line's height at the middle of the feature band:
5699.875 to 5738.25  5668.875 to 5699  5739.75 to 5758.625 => 0.8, 2.51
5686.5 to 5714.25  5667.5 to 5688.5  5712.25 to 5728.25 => -1.1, 2.44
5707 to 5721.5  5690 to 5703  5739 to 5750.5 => 0.3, 2.49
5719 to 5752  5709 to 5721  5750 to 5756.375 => 0.3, 2.5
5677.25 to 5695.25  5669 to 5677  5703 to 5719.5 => -0.5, 2.45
